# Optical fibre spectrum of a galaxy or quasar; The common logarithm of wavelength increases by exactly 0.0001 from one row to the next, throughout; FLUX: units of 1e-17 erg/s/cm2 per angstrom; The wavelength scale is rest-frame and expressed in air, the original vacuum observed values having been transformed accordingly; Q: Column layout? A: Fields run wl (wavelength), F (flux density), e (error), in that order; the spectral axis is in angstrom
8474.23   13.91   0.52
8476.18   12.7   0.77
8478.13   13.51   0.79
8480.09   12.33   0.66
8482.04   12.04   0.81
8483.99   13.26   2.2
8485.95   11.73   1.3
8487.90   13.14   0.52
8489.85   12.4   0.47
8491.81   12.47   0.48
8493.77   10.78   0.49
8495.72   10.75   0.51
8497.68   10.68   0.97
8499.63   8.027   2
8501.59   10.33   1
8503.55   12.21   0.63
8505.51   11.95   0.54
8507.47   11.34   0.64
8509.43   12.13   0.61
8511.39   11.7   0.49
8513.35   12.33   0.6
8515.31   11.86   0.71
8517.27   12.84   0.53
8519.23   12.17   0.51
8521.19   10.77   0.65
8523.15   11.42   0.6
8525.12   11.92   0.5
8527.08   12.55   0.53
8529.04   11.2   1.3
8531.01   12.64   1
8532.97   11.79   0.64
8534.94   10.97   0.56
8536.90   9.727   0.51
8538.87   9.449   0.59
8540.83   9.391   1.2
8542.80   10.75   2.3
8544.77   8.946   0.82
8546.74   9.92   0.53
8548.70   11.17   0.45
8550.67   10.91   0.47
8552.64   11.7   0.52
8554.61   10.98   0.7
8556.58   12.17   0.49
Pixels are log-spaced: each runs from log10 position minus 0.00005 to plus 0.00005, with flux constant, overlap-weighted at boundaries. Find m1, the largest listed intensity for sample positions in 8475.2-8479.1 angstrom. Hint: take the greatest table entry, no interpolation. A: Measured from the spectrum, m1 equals 13.51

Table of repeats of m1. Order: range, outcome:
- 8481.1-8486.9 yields 13.26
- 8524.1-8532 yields 12.64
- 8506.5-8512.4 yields 12.13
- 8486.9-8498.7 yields 13.14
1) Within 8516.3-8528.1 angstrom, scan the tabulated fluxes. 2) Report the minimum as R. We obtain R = 10.77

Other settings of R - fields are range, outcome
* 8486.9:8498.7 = 10.68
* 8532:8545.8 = 8.946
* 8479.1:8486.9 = 11.73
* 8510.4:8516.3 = 11.7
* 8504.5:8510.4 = 11.34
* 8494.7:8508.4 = 8.027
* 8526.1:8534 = 11.2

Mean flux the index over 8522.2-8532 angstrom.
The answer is 11.9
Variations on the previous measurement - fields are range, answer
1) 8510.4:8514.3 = 12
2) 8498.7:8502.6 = 9.2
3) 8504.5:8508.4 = 11.6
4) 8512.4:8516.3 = 12.1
